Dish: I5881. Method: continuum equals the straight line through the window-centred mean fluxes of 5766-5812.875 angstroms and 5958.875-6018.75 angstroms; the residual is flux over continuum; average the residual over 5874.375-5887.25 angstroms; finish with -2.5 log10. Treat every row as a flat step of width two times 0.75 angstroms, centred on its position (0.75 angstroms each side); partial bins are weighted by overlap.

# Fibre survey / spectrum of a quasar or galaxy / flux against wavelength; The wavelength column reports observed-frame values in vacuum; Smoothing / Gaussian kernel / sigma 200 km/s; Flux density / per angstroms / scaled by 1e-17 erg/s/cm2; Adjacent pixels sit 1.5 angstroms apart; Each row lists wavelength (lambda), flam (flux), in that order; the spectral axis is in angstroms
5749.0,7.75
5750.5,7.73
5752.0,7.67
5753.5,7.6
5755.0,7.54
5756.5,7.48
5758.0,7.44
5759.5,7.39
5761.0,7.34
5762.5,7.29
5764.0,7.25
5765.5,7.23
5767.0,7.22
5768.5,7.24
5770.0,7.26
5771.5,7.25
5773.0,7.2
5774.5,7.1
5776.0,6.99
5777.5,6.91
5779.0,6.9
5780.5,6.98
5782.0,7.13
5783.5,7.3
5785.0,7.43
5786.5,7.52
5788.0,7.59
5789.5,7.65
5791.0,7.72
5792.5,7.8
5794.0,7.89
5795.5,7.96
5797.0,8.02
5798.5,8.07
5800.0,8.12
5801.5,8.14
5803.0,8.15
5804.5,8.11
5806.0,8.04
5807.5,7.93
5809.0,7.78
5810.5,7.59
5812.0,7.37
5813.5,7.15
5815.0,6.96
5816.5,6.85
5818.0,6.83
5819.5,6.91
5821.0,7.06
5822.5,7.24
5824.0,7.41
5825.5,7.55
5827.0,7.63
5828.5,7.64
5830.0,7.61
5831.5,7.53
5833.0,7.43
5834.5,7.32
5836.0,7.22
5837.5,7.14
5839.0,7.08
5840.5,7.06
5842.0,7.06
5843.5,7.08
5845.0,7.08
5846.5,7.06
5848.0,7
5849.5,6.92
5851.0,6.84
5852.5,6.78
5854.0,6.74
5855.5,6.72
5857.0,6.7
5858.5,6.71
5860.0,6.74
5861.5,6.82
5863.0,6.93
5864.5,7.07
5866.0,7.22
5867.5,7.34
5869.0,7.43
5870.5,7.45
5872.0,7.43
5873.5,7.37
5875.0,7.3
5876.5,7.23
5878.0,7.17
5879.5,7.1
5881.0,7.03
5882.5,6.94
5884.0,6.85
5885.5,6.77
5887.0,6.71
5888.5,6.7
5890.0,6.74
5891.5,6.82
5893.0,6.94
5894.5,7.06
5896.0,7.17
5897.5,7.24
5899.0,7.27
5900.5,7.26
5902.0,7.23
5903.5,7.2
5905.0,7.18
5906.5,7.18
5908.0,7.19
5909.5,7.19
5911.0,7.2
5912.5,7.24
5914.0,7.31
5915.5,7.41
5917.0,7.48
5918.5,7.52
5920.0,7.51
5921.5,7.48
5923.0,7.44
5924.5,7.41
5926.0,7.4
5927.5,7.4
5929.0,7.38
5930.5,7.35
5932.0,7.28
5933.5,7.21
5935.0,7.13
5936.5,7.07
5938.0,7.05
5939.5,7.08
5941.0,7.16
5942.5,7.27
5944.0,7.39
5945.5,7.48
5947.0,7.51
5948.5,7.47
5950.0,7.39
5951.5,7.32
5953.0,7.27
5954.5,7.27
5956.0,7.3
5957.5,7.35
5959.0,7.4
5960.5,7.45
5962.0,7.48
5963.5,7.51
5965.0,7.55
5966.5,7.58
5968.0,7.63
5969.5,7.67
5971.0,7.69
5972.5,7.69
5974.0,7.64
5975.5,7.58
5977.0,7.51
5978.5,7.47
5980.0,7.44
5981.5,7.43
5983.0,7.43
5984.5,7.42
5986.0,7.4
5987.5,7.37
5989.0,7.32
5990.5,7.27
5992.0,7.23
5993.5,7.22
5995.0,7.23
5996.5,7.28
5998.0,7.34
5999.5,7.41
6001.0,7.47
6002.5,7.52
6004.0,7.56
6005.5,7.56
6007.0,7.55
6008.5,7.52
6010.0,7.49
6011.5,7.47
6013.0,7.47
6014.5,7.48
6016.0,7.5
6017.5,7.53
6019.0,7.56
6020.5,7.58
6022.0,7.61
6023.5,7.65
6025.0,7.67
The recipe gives 0.074 mag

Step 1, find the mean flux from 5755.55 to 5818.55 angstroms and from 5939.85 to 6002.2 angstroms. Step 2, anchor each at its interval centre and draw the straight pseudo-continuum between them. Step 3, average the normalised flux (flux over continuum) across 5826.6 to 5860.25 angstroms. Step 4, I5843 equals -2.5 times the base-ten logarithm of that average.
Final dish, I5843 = 0.05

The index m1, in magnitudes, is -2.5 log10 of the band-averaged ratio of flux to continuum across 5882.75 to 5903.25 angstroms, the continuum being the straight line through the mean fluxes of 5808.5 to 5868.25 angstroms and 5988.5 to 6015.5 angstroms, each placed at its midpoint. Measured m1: 0.04 mag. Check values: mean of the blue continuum 7.13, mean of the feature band 6.99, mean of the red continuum 7.41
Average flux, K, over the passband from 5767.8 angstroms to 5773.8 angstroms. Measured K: 7.24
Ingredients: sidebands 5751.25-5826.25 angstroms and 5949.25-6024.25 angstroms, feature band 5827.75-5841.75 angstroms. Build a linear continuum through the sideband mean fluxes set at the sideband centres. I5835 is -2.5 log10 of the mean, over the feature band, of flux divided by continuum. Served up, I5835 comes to 0.019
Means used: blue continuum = 7.45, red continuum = 7.46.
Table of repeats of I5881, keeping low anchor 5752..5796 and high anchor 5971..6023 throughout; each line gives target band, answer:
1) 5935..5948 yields 0.028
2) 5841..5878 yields 0.054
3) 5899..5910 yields 0.032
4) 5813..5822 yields 0.064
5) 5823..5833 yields -0.022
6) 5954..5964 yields 0.007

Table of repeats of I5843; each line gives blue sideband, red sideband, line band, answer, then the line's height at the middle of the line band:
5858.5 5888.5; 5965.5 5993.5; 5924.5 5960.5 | 0.005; 7.34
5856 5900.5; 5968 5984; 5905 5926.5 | -0.016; 7.24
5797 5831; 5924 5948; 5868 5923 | 0.030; 7.38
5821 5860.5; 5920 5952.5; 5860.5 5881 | -0.003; 7.19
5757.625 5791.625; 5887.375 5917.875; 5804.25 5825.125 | -0.019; 7.23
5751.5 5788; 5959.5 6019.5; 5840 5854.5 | 0.058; 7.35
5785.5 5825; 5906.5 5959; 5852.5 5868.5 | 0.088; 7.48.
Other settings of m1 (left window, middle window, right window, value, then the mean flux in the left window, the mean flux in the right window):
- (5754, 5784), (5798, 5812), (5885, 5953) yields -0.10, 7.22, 7.23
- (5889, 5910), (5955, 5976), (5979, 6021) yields -0.03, 7.11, 7.43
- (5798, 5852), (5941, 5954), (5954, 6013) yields 0.01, 7.38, 7.45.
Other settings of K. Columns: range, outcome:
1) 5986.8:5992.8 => 7.3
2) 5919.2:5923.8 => 7.48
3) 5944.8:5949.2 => 7.49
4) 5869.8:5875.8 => 7.39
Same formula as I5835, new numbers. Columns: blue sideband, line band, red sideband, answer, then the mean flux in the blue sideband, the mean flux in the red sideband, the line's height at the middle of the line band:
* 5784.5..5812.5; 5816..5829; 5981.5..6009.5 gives 0.08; 7.84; 7.4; 7.79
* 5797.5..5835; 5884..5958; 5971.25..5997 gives 0.03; 7.54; 7.41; 7.46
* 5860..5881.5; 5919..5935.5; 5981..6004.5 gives -0.01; 7.19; 7.37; 7.27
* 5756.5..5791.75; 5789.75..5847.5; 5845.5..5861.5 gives -0.07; 7.28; 6.82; 7.02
